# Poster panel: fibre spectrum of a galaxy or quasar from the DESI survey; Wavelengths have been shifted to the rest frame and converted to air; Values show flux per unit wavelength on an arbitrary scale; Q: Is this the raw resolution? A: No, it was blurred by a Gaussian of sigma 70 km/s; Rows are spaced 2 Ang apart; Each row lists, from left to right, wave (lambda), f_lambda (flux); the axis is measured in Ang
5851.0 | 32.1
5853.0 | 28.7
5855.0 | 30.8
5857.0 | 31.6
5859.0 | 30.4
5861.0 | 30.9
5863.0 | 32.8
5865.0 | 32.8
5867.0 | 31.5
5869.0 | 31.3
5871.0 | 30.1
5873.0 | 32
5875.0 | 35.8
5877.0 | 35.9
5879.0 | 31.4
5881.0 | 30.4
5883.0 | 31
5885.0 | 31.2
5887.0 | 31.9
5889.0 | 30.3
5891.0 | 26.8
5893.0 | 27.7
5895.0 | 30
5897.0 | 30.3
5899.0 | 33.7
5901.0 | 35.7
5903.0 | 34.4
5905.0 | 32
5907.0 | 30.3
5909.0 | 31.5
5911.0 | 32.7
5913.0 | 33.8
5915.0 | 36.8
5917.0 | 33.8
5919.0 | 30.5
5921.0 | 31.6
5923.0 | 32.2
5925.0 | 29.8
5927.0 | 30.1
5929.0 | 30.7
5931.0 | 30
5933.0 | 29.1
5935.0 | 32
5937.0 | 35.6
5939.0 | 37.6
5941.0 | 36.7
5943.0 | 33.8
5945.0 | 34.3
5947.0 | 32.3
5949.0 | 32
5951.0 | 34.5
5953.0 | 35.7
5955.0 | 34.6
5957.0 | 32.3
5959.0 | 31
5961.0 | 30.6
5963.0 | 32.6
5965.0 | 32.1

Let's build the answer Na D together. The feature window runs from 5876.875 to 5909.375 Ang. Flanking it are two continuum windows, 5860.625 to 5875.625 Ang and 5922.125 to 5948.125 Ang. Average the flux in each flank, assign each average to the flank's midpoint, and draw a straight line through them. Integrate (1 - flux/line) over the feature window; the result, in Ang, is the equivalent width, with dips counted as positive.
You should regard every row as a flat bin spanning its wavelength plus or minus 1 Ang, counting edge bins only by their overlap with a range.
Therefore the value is 1.0 Ang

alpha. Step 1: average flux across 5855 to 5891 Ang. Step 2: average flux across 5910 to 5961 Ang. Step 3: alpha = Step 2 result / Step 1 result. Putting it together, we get 1.0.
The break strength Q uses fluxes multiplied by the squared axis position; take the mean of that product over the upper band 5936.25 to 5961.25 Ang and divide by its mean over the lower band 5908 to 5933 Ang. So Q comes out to 1.1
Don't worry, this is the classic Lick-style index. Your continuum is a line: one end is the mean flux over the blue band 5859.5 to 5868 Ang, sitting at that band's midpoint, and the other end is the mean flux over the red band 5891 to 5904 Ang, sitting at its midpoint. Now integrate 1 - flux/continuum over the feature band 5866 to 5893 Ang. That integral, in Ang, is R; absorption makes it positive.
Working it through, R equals 0.3 Ang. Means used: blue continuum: 31.9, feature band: 31.4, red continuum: 31.6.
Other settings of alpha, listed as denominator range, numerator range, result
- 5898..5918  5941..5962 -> 0.99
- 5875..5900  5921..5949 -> 1.05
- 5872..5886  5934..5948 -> 1.06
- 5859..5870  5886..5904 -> 0.98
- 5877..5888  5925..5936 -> 0.96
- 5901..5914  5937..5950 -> 1.06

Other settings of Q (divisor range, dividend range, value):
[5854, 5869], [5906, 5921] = 1.06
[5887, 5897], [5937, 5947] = 1.23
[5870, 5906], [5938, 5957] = 1.11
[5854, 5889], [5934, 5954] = 1.11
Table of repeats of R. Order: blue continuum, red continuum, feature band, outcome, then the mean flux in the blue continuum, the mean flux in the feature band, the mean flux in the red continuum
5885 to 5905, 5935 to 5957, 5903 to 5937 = 1.0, 31.2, 31.9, 34.5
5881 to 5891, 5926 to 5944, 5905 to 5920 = -0.4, 30.6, 32.7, 32.8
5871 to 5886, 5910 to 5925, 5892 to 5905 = 0.3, 32.4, 32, 32.8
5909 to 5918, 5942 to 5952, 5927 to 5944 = 0.3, 34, 33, 33.4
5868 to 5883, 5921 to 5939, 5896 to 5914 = -0.5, 32.3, 32.7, 31.6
